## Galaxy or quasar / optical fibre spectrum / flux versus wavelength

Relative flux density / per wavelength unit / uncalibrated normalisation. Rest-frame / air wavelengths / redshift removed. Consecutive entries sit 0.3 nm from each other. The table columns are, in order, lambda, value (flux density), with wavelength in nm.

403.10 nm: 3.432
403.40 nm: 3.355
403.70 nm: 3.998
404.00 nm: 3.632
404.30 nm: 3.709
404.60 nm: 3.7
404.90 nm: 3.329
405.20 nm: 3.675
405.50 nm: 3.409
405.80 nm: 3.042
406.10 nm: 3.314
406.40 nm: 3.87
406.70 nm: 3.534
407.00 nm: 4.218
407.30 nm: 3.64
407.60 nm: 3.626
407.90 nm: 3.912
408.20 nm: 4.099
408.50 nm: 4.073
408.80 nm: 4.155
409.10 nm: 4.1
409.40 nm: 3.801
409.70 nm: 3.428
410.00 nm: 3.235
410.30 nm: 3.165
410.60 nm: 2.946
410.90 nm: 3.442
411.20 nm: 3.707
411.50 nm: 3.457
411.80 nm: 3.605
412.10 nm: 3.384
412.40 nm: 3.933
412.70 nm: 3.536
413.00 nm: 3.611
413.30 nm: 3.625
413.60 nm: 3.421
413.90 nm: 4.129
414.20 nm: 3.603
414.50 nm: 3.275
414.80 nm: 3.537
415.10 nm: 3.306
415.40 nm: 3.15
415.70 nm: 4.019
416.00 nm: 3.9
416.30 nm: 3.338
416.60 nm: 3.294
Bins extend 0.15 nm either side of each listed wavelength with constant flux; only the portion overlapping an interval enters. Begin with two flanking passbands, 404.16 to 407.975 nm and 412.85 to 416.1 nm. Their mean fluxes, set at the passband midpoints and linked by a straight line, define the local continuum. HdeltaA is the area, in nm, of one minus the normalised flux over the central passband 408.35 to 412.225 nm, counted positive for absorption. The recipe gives 0.02 nm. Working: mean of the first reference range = 3.61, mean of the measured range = 3.58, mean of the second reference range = 3.59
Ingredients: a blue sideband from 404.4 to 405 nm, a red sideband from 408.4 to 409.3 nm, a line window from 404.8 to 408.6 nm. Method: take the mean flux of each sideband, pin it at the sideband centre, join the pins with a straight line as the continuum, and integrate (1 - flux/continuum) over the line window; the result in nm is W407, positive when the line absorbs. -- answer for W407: 0.14 nm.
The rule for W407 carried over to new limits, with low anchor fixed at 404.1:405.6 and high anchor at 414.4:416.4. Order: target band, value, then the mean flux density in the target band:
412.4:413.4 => -0.03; 3.64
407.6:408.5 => -0.10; 3.95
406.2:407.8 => -0.09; 3.77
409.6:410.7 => 0.11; 3.19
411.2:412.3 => 0.00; 3.53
